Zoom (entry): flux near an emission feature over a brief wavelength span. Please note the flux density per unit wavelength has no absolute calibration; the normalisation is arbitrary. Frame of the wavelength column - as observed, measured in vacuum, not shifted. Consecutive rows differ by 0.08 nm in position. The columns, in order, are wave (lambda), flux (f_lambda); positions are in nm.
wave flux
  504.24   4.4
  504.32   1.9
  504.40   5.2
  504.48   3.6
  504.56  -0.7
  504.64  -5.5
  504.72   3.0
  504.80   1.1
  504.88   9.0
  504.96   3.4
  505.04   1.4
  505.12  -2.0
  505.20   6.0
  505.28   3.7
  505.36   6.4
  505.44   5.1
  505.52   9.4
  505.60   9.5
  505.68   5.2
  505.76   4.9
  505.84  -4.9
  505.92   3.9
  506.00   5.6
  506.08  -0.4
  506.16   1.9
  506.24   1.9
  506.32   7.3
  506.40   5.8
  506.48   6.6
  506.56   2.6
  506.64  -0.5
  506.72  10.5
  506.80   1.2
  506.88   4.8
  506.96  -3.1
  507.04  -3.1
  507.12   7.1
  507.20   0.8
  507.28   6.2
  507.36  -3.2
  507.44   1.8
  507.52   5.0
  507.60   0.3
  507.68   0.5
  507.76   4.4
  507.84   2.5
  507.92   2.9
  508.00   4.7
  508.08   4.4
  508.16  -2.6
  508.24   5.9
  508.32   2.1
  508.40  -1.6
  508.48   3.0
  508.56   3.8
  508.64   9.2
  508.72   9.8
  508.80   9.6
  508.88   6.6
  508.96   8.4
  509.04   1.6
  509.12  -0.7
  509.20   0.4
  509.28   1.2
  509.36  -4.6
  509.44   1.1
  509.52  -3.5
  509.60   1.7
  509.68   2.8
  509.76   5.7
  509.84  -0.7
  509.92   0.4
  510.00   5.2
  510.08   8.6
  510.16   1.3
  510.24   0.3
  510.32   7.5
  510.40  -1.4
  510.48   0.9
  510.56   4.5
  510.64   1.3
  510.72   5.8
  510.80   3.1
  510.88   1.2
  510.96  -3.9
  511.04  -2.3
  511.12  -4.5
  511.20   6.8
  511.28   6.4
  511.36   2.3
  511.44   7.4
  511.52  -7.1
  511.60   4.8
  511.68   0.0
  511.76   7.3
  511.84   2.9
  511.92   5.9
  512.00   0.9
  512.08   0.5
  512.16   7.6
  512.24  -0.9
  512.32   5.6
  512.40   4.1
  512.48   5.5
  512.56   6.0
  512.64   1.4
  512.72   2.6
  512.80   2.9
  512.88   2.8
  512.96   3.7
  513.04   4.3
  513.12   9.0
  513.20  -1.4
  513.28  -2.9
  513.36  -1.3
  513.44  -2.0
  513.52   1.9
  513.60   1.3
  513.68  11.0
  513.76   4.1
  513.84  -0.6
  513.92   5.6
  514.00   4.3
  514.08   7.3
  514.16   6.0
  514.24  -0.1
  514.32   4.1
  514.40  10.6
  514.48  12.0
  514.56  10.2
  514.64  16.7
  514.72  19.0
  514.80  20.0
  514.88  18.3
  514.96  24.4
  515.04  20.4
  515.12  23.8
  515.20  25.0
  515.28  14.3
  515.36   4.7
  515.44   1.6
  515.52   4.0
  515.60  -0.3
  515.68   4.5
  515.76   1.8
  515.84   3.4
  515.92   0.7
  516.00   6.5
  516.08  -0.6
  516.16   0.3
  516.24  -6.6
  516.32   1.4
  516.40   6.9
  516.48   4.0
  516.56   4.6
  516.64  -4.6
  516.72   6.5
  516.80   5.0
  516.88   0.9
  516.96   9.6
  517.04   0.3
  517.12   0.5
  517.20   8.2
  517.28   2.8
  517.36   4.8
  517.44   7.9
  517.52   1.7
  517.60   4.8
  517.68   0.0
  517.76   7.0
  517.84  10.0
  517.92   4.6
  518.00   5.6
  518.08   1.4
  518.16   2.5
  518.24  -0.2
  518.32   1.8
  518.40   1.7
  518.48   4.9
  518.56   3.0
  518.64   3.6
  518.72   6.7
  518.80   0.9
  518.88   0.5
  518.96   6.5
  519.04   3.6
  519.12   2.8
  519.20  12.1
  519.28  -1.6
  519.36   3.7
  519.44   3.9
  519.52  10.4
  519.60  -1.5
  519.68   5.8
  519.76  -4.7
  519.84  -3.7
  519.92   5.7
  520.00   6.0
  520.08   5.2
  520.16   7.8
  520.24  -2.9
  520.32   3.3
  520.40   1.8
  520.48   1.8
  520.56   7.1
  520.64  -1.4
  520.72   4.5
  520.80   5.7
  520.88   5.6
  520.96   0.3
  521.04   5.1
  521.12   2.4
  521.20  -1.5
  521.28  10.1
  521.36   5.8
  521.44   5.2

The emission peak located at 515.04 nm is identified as [O II]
